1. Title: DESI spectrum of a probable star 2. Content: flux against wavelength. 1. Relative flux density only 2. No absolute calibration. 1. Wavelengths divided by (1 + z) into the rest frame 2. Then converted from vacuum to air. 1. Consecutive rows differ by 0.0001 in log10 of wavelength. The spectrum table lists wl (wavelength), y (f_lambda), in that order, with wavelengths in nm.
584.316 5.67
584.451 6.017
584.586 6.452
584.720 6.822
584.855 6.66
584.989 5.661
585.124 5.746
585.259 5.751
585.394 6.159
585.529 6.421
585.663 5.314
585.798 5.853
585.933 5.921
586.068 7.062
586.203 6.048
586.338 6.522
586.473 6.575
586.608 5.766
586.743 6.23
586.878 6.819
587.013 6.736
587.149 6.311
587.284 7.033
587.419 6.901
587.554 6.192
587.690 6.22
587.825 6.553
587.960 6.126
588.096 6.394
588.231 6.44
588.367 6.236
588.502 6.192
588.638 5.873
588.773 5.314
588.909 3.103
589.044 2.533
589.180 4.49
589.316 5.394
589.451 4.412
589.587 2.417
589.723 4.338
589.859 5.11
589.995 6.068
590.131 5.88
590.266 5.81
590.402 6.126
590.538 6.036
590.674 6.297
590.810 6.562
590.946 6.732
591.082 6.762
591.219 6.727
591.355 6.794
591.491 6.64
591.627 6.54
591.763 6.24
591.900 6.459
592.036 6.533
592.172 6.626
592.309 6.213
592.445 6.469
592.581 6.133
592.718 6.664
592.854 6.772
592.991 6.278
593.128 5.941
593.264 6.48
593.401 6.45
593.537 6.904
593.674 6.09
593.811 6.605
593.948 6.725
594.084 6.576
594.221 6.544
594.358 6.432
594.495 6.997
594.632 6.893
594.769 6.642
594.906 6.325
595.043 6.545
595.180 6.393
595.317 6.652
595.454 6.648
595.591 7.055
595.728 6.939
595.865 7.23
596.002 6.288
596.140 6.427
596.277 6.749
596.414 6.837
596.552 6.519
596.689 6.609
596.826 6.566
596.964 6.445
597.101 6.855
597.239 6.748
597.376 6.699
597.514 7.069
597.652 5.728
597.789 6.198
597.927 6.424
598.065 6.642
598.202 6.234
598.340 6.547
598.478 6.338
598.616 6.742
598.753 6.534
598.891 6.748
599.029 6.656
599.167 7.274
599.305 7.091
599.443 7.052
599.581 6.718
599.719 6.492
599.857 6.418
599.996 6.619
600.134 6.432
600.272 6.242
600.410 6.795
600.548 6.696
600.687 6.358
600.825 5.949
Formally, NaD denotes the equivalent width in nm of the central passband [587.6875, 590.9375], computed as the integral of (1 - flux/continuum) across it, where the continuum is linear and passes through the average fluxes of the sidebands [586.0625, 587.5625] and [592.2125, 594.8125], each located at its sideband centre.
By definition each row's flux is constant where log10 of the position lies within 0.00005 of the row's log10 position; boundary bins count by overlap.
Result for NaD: 0.54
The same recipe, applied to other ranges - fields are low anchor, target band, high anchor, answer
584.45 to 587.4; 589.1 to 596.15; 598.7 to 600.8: 0.24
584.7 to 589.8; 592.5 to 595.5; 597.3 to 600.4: -0.13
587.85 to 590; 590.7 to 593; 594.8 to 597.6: -0.35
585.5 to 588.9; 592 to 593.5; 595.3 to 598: 0.01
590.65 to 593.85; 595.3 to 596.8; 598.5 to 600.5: -0.03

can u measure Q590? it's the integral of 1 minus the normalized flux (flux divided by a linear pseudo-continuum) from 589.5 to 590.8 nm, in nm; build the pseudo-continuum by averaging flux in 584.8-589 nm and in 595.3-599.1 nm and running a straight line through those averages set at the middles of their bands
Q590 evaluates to 0.18 nm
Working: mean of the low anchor 6.11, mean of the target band 5.38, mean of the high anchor 6.61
